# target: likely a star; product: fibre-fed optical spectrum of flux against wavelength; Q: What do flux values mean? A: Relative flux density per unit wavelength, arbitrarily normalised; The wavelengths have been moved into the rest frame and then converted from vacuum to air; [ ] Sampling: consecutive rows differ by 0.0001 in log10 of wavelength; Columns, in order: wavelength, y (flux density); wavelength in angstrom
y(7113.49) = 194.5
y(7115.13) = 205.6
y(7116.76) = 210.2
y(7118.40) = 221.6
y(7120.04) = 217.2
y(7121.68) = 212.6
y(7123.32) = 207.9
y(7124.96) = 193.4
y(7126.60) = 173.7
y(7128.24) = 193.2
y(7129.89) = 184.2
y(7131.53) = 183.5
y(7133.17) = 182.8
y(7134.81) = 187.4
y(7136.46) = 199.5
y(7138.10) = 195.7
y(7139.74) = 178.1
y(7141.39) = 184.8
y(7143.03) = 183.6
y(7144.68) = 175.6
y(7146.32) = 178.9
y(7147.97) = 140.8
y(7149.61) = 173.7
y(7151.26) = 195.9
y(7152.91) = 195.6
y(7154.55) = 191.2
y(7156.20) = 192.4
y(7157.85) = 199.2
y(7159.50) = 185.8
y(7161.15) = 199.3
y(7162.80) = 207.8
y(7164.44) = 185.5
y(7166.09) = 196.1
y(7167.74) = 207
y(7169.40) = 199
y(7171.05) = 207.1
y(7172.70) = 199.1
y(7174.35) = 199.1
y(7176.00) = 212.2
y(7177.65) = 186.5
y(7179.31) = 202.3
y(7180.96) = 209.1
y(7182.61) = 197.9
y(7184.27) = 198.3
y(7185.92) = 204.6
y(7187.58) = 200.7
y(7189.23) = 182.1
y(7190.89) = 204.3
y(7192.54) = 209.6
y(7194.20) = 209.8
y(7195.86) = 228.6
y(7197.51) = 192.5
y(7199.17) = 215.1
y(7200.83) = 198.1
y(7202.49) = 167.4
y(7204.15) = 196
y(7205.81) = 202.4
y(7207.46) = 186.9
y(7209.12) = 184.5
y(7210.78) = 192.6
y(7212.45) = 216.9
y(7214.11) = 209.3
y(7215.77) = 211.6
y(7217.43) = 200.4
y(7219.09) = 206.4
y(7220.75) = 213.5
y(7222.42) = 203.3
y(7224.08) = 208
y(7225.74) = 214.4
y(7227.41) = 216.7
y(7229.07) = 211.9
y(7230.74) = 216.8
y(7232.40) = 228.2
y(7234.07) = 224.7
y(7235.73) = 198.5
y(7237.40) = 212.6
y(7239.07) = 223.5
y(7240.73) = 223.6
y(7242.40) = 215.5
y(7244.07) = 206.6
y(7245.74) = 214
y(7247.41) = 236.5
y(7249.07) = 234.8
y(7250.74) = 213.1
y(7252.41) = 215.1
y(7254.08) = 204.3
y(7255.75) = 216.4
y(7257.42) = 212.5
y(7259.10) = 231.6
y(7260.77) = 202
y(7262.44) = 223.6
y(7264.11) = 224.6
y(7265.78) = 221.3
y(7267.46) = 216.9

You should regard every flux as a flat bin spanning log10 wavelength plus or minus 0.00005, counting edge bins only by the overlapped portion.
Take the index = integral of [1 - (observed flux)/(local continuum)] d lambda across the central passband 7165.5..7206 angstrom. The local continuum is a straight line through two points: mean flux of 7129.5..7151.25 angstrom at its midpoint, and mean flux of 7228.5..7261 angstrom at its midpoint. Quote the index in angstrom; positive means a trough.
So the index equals -0.9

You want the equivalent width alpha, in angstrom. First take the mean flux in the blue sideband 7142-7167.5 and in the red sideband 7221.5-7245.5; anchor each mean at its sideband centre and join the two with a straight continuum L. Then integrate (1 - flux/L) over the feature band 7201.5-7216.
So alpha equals 0.7 angstrom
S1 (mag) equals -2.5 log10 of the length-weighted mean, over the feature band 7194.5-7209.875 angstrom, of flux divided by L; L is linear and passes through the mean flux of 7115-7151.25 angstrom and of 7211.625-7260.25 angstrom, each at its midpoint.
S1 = 0.051 mag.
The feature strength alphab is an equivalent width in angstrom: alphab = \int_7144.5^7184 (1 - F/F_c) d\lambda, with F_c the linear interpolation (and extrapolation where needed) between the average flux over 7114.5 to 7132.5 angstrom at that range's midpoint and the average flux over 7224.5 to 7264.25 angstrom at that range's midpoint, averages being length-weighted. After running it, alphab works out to 2.4 angstrom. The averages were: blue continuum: 200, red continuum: 217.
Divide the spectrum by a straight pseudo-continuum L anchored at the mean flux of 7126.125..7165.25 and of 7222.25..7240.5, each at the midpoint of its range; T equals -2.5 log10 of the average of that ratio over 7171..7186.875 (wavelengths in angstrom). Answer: -0.021 mag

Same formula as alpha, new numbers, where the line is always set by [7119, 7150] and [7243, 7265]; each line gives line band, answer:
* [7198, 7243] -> 0.5 angstrom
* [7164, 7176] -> -0.2 angstrom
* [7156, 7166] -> -0.1 angstrom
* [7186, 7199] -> -0.2 angstrom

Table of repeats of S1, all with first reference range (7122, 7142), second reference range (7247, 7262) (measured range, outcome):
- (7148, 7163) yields 0.027 mag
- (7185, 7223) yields 0.025 mag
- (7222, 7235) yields -0.019 mag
